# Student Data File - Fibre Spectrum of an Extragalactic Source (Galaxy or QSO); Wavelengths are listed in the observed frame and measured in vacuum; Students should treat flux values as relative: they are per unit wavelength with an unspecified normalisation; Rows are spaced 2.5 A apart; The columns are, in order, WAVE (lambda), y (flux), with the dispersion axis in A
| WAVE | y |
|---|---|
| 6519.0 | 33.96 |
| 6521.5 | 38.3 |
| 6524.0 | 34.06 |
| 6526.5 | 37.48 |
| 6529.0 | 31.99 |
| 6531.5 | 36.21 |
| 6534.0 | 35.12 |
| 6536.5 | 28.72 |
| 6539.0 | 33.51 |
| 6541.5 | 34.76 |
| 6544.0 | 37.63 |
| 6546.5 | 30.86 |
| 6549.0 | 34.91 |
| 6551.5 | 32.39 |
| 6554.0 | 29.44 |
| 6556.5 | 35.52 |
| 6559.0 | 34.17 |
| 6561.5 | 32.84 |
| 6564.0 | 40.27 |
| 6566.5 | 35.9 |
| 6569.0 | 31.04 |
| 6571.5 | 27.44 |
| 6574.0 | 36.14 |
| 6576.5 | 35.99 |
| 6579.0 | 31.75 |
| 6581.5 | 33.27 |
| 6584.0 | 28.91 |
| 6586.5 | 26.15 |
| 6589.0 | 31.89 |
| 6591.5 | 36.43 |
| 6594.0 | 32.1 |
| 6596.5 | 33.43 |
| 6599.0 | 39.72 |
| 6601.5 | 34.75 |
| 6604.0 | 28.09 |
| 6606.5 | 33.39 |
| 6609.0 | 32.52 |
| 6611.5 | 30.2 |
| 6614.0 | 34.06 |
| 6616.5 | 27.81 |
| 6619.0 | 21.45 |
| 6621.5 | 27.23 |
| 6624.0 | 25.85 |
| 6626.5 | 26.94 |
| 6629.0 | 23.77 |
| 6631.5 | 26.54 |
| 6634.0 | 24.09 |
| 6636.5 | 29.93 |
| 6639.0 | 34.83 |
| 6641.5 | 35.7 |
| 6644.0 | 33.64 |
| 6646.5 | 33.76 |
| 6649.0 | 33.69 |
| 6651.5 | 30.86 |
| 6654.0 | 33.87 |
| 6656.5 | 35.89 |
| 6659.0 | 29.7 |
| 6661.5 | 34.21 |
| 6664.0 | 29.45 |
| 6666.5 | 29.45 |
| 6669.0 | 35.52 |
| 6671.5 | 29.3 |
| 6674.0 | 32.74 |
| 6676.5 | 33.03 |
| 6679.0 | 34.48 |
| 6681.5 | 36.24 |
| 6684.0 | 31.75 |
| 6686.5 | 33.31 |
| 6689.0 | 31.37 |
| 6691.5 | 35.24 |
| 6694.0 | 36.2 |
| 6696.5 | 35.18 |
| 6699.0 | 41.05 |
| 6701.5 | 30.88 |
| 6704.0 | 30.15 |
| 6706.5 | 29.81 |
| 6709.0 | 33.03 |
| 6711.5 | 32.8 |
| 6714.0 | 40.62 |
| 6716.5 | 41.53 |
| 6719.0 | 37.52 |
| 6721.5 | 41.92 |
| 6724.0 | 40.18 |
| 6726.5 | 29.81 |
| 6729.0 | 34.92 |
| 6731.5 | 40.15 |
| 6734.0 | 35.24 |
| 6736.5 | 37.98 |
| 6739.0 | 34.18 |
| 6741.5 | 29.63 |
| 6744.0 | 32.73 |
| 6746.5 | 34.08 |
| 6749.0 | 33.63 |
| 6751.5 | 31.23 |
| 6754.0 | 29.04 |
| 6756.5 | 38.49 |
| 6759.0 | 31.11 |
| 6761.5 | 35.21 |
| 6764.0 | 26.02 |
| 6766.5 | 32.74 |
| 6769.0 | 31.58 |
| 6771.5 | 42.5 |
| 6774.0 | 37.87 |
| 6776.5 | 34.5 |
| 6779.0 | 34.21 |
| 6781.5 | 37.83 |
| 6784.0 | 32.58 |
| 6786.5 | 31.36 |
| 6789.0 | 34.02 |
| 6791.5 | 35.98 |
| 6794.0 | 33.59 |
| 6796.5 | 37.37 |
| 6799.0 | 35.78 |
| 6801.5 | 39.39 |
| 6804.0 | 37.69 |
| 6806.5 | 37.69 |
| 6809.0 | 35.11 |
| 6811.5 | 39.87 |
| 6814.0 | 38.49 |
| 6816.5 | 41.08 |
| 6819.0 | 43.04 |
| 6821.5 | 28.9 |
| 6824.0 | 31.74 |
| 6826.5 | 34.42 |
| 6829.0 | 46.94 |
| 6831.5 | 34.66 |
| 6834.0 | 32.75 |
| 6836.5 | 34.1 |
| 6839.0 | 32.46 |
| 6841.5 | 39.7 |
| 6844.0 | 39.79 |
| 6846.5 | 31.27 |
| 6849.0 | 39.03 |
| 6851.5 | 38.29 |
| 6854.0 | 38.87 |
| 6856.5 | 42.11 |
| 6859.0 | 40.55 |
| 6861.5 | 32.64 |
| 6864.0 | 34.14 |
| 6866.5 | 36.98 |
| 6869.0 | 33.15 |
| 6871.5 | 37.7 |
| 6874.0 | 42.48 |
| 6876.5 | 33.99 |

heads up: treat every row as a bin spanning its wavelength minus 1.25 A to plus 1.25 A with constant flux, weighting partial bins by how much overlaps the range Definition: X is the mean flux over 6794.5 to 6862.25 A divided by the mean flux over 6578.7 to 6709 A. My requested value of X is 1.2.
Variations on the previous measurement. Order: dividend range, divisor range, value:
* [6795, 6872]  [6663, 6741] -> 1.07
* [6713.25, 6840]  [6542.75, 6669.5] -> 1.12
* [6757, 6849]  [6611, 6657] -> 1.19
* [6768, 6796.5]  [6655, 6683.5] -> 1.08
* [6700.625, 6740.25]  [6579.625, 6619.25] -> 1.12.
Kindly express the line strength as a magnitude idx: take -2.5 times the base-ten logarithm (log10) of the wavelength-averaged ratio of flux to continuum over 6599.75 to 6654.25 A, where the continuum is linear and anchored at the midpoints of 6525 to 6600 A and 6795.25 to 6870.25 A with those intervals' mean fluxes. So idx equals 0.141 mag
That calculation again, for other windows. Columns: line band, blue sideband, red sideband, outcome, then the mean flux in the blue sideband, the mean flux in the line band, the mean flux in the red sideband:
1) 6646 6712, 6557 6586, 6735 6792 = 0.017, 33.3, 33.1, 33.8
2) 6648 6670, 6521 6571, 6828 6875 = 0.089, 34.1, 32.5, 37.2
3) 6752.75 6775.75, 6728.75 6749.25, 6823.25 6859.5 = 0.047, 34.8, 33.9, 37.1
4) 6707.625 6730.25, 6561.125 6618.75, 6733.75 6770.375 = -0.128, 32.6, 36.9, 32.8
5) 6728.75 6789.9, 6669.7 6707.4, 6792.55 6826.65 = 0.040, 33.4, 34.1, 36.8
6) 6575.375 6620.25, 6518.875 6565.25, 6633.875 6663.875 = 0.058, 34.3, 31.8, 32.7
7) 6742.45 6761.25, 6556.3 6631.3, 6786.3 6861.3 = 0.071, 31.5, 33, 36.9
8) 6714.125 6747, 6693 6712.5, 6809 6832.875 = -0.056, 33.6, 36.3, 37.5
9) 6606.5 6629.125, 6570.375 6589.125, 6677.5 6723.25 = 0.155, 31.4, 28.3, 35.2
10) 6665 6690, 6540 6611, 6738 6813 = 0.040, 33.2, 32.7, 34.6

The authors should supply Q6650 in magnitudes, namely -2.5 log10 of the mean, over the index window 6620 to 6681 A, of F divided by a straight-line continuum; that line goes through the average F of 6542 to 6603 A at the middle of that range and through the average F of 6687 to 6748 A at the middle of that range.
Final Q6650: 0.11 mag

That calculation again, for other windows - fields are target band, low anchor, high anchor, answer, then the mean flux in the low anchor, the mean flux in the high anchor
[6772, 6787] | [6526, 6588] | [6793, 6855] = 0.03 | 33.2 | 36.9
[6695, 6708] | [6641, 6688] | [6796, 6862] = 0.01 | 32.9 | 37.2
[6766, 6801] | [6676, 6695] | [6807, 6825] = 0.03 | 34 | 37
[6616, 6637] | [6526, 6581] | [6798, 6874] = 0.32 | 33.8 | 37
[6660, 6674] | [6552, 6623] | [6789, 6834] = 0.07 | 32.2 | 37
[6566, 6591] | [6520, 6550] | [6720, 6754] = 0.09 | 34.5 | 34.8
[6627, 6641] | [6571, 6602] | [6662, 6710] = 0.17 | 33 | 33.1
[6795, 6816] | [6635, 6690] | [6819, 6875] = -0.06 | 32.8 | 36.6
